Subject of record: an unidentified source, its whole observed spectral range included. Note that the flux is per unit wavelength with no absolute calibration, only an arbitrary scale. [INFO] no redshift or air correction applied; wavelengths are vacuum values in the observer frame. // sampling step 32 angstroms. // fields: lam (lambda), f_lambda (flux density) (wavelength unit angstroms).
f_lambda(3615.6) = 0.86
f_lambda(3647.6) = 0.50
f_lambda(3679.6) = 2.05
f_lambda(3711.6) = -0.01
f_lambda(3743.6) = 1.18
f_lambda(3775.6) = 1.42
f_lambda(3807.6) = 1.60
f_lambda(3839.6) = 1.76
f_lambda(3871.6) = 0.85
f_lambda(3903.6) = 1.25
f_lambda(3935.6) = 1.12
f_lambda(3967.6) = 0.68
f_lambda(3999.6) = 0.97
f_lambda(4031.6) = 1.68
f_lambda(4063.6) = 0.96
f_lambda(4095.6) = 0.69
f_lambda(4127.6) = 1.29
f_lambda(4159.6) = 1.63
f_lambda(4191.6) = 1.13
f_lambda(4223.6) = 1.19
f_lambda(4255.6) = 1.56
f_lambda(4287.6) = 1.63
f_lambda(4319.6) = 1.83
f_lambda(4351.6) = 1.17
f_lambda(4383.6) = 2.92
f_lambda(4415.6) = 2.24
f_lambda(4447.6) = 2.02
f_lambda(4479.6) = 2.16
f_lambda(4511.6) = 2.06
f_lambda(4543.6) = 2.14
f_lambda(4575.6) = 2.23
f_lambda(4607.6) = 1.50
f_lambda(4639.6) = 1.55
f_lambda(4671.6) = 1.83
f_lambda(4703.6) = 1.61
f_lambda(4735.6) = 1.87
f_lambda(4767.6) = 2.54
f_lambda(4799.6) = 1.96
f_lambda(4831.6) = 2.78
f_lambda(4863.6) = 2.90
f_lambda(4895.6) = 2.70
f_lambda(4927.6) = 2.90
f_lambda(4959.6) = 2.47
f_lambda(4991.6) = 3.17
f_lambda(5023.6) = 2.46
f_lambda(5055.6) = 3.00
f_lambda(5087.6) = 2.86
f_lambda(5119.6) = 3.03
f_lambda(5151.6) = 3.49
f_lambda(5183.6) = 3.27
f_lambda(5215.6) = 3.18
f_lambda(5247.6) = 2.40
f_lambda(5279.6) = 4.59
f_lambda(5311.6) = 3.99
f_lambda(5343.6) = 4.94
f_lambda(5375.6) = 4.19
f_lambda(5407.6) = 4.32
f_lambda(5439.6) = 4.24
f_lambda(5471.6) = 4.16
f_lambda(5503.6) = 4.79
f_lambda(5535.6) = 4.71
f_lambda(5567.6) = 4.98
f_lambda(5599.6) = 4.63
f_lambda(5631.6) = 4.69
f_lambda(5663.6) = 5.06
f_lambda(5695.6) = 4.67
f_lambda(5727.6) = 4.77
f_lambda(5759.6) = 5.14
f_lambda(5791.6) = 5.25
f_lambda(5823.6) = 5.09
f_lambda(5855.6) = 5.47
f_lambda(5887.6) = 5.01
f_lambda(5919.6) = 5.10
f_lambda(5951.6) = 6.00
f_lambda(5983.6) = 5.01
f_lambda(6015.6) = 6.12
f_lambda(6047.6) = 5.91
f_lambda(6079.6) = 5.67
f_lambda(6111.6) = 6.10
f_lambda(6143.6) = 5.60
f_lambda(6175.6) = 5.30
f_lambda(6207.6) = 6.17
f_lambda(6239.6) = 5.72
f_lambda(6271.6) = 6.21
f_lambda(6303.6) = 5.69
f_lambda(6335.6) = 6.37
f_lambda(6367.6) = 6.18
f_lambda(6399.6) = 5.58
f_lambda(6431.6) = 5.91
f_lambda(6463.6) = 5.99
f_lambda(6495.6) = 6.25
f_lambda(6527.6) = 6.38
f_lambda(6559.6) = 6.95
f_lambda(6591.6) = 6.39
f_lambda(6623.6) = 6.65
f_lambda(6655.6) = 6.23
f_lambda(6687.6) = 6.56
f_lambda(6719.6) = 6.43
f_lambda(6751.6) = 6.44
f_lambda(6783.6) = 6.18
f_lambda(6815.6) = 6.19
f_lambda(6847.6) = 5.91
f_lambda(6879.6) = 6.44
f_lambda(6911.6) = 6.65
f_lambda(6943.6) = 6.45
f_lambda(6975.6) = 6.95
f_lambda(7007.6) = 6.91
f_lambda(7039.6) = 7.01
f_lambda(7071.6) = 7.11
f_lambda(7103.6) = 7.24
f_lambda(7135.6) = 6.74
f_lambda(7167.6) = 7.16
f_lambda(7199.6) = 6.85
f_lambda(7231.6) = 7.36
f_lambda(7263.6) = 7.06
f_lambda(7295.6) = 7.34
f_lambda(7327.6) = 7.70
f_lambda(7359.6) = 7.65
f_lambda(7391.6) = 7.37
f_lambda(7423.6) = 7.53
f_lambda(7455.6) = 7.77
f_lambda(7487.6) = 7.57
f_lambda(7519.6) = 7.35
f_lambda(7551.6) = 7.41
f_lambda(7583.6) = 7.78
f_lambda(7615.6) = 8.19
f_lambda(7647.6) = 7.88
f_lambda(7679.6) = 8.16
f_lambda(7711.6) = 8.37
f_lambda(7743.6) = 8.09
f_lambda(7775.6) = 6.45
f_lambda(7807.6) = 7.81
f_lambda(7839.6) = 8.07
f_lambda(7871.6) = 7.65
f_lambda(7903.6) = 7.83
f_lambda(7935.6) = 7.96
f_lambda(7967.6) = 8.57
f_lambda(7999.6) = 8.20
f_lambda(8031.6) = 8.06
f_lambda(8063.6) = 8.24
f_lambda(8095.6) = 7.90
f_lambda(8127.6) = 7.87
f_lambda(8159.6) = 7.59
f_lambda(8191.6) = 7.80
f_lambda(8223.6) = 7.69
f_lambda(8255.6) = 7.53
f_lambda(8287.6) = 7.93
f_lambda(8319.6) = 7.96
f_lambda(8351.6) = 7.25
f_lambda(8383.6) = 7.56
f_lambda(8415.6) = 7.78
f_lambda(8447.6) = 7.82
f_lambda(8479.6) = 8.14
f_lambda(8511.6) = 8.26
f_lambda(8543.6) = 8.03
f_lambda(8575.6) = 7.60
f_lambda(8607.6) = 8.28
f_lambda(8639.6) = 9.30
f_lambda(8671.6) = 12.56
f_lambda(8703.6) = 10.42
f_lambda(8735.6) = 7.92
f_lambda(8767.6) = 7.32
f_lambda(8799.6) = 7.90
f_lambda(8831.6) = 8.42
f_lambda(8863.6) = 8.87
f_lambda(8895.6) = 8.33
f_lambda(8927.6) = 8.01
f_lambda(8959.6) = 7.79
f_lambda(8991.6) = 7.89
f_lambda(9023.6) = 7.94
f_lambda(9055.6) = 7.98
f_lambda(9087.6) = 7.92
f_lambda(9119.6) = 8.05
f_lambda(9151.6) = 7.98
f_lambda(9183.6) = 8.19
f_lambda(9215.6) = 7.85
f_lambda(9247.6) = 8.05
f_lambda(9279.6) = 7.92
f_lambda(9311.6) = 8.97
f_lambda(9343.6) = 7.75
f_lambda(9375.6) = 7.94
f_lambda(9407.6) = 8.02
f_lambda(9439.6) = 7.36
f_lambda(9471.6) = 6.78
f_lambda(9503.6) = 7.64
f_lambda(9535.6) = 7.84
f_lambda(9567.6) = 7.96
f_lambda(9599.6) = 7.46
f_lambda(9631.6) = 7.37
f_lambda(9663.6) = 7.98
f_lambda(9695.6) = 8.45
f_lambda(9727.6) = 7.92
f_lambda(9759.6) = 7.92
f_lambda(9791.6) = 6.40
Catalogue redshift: 0.32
